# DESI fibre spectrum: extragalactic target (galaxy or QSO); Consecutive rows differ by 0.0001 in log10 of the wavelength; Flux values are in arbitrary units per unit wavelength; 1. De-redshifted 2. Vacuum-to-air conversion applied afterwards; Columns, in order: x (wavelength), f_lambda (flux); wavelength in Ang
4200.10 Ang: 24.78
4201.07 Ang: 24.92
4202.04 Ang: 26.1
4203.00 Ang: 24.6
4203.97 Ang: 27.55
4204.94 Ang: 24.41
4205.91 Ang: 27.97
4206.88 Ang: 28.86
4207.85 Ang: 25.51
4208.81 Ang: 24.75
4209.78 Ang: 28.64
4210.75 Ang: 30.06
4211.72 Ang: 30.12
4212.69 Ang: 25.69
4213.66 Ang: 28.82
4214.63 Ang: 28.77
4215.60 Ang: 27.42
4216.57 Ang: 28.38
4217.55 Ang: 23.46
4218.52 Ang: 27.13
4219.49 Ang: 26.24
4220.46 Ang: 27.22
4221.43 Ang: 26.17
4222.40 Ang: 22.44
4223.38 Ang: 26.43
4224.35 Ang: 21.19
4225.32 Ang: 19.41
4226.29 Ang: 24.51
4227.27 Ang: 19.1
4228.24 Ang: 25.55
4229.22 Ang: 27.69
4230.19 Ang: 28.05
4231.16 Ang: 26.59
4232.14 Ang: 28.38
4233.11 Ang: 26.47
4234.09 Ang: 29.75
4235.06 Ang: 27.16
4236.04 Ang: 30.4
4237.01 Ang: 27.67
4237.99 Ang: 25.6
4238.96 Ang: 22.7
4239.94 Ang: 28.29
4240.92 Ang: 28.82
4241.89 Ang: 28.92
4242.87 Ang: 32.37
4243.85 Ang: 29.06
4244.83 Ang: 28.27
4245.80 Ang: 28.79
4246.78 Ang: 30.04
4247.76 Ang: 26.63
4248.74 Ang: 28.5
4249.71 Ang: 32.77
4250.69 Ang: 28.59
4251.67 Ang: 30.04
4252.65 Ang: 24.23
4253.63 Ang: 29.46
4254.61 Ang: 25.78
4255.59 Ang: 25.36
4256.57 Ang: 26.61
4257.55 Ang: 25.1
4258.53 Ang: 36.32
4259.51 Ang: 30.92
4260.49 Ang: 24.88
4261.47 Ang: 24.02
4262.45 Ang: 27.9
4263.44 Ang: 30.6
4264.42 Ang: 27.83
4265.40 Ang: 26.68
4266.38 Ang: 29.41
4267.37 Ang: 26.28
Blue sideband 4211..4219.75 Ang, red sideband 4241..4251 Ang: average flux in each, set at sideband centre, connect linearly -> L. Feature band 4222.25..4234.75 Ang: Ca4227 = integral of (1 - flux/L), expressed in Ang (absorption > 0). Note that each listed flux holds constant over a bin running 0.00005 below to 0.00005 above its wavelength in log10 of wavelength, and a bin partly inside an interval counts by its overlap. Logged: 1.4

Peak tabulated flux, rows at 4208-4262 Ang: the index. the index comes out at 36.32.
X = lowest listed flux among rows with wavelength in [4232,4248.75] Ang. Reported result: 22.7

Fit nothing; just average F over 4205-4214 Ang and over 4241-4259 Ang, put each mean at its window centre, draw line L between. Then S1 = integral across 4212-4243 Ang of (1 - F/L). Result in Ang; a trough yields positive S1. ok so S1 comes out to 1.9 Ang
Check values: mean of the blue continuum 27.7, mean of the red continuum 28.7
